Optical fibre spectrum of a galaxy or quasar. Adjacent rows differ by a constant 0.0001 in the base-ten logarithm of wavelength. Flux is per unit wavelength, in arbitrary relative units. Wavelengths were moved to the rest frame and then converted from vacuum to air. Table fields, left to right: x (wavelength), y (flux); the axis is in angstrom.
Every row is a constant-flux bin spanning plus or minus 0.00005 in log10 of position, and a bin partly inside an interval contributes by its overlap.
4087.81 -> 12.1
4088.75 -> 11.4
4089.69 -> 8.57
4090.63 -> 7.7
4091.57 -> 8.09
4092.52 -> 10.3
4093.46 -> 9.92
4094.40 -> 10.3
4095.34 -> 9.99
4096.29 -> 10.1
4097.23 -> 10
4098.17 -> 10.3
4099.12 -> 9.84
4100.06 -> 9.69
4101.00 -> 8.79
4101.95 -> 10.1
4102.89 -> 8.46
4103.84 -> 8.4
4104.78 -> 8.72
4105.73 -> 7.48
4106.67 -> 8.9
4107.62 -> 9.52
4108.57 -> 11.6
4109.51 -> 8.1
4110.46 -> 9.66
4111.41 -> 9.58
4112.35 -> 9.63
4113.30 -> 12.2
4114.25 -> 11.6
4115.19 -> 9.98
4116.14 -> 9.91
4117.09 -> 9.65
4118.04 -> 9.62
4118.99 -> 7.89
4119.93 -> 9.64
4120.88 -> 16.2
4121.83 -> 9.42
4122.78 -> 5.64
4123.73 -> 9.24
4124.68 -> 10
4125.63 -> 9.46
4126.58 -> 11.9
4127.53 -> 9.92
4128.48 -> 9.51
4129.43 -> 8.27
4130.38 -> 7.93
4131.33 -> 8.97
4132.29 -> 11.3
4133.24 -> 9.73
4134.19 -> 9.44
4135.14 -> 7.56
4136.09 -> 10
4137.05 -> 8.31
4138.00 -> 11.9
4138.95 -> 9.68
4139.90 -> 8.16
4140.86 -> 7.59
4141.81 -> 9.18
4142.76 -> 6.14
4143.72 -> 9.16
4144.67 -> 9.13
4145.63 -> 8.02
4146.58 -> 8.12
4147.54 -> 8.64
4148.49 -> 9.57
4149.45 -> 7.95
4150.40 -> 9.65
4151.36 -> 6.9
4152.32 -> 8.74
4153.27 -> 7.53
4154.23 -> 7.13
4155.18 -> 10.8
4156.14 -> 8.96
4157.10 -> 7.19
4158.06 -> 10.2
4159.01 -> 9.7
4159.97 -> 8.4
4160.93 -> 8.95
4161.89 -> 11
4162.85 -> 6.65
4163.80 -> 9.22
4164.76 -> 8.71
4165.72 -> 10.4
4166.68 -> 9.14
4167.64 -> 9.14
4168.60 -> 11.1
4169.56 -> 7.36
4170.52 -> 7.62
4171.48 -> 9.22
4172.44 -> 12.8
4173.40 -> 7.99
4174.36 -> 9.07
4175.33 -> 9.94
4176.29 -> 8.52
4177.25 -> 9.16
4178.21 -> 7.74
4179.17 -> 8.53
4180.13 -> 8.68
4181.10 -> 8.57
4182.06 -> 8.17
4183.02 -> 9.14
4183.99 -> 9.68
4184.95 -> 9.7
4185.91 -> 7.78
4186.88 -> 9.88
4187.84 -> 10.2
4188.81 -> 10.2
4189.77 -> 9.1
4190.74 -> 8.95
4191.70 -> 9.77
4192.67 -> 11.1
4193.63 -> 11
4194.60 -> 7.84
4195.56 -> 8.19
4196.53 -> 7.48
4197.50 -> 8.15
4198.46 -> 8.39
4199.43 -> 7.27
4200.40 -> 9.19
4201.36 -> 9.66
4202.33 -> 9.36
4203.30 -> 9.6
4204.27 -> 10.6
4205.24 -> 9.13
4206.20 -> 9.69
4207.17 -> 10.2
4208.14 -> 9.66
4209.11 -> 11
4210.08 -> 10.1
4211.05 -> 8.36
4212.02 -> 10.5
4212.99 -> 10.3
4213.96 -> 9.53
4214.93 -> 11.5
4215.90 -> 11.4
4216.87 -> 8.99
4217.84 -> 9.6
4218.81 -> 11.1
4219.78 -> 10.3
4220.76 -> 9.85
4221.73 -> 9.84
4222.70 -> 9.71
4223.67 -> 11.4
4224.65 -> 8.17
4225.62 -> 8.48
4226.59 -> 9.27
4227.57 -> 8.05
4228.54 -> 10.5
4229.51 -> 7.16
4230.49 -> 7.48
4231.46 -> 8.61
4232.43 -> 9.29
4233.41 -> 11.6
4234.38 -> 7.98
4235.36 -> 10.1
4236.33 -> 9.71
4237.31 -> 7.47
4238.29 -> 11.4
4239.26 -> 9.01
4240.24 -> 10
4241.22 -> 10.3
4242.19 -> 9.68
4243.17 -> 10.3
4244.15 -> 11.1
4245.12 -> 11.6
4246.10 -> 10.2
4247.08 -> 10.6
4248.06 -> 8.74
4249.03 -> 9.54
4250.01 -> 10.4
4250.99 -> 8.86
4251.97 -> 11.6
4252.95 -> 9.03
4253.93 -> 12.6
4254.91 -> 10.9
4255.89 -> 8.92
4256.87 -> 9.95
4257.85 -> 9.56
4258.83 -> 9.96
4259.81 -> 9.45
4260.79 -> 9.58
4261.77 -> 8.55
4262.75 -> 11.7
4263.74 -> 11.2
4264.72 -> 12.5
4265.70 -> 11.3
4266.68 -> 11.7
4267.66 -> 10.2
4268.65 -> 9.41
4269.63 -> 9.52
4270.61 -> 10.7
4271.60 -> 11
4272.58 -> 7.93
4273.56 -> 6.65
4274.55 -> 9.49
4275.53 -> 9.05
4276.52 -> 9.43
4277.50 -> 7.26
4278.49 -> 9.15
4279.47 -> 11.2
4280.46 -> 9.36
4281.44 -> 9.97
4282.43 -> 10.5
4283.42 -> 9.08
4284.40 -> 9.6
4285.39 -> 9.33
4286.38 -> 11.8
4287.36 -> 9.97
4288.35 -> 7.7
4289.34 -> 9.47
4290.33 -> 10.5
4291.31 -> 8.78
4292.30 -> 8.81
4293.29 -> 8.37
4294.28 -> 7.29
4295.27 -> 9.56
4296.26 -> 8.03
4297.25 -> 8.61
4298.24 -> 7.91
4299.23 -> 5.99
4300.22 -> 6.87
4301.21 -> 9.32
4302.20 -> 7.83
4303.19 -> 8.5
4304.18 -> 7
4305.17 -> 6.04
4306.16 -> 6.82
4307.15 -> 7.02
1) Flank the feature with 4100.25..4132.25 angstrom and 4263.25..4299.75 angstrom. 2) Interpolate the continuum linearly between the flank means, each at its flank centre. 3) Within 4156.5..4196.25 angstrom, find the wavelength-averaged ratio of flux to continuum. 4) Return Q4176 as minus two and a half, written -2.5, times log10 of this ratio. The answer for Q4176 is 0.043 mag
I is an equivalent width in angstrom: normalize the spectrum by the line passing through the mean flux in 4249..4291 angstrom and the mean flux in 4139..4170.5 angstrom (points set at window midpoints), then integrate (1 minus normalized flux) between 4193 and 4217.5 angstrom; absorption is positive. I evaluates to -0.7 angstrom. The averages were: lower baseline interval 8.7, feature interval 9.5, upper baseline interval 9.9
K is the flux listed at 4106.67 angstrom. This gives 8.9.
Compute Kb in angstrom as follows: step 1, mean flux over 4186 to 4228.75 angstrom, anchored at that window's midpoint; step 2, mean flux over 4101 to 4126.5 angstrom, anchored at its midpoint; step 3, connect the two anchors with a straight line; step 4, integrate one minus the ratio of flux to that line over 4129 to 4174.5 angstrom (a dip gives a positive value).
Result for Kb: 3.3 angstrom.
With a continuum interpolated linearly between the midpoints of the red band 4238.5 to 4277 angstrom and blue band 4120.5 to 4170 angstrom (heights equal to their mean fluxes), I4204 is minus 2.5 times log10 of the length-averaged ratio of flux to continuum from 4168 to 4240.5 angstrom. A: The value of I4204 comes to 0.03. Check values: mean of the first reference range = 9.08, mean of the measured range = 9.37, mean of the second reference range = 10.1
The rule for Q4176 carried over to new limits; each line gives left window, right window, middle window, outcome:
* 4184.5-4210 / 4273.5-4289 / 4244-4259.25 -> -0.09 mag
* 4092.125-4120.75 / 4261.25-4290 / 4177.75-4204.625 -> 0.08 mag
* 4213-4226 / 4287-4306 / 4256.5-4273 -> -0.15 mag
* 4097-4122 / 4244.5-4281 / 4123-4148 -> 0.09 mag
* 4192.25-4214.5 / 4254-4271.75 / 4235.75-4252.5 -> 0.00 mag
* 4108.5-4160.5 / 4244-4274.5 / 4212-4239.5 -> 0.03 mag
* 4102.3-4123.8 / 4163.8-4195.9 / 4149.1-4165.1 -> 0.08 mag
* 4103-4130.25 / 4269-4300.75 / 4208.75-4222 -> -0.10 mag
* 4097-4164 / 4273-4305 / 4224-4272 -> -0.11 mag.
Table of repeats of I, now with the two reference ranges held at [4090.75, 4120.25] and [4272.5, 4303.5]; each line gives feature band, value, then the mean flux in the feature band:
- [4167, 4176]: -0.01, 9.33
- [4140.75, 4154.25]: 1.63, 8.28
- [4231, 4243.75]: -0.84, 9.66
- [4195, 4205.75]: 0.46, 8.82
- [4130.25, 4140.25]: 0.05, 9.43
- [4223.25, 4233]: 0.28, 8.84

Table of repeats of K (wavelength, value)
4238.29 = 11.4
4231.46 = 8.61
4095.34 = 9.99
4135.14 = 7.56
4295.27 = 9.56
